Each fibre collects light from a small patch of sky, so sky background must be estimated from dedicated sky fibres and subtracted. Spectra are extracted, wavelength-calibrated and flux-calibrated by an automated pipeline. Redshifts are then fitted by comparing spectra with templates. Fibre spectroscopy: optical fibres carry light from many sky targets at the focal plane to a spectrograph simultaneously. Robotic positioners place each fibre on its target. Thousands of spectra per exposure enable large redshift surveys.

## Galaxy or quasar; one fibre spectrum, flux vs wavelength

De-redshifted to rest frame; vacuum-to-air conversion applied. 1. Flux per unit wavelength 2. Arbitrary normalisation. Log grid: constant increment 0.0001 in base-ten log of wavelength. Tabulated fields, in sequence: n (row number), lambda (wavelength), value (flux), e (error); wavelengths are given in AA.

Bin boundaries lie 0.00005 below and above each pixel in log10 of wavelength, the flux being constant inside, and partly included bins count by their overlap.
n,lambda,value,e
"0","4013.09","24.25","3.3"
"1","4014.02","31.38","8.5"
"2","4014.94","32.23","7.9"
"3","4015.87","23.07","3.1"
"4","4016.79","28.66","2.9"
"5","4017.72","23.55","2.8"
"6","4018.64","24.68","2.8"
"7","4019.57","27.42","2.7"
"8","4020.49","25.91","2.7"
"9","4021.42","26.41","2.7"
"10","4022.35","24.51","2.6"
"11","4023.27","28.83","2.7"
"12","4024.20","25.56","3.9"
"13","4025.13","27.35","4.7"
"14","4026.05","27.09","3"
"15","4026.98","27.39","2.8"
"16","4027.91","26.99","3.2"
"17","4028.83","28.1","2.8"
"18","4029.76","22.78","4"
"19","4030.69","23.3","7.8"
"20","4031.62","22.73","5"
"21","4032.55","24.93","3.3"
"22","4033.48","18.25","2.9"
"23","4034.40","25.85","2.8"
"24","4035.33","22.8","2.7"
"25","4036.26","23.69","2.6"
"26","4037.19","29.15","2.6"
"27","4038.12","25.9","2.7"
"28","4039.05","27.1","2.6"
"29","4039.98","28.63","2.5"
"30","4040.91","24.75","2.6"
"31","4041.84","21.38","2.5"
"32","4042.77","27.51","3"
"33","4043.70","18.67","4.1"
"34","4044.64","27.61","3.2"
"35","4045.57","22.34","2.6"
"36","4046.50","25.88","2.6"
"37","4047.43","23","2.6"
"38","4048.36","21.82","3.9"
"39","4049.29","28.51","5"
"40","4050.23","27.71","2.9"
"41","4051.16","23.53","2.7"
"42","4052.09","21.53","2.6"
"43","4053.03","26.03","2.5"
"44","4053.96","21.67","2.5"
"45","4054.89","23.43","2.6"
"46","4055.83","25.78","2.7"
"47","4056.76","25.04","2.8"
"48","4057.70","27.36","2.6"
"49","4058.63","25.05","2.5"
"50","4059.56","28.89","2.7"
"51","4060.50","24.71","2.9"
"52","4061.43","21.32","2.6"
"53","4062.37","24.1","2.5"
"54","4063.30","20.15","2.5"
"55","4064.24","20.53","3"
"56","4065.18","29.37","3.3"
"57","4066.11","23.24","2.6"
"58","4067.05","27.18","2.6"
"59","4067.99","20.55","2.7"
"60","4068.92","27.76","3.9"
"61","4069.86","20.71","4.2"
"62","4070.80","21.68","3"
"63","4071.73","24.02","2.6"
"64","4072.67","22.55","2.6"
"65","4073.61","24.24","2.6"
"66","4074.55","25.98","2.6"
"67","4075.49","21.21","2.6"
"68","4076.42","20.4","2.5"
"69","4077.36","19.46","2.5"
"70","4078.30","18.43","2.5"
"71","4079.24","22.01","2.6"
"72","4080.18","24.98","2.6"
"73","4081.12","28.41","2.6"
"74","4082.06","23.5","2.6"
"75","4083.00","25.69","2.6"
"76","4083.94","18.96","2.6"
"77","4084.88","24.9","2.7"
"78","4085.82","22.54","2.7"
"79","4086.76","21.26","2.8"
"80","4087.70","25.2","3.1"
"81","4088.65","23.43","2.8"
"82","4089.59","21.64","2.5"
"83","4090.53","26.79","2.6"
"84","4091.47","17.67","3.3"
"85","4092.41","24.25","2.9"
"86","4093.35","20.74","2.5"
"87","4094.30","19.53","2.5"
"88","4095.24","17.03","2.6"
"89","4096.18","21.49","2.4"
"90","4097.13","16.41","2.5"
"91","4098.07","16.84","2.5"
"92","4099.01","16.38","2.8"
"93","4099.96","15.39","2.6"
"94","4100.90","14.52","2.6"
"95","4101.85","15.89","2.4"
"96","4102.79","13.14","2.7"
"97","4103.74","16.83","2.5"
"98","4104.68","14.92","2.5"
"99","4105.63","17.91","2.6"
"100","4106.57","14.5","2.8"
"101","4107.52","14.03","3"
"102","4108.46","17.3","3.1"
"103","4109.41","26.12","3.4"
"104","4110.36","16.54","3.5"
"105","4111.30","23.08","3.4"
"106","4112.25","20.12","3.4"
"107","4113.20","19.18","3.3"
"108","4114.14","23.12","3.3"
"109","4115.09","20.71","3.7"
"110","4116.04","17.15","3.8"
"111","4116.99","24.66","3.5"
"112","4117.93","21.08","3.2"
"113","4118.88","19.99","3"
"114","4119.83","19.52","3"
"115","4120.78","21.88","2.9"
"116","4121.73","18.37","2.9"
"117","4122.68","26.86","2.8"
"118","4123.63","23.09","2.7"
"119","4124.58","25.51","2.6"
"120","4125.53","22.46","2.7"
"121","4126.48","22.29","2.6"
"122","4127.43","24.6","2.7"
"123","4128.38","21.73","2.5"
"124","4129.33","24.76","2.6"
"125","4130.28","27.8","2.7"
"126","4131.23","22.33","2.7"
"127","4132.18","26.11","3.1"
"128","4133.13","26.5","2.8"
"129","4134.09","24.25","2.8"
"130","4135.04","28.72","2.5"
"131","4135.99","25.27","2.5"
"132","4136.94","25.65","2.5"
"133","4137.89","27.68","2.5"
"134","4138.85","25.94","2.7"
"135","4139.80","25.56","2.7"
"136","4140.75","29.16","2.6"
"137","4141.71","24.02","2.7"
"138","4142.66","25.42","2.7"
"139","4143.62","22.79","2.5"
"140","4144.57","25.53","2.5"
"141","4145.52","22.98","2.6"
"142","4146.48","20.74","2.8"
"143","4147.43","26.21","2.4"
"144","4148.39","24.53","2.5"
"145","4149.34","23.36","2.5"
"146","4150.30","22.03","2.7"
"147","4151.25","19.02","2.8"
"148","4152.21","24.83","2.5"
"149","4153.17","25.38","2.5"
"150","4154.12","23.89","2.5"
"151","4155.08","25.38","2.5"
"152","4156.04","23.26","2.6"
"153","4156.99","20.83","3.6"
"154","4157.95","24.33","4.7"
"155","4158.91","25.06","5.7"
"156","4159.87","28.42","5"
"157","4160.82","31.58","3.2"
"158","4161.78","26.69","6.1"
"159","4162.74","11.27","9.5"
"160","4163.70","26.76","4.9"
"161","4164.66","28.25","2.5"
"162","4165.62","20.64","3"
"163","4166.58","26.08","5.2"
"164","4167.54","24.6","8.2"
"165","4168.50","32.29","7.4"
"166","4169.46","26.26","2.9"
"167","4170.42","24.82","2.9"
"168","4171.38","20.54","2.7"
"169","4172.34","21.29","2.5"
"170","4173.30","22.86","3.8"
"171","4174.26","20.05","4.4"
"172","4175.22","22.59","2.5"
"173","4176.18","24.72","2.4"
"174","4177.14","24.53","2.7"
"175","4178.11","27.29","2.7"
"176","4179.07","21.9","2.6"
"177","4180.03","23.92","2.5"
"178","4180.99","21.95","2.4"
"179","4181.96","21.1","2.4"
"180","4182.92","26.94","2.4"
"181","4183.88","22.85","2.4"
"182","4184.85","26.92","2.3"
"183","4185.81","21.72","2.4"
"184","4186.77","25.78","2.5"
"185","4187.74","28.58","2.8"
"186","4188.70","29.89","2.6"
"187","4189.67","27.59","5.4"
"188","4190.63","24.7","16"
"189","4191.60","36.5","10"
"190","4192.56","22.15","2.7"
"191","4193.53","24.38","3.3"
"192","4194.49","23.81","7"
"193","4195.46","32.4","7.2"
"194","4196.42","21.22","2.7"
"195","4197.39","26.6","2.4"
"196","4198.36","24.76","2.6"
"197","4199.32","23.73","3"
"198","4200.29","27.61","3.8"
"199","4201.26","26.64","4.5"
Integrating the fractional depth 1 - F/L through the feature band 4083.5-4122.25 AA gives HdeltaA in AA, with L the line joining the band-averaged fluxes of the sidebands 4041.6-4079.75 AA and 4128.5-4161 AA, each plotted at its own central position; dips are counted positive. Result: 7.6 AA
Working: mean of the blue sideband 23.7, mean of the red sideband 24.9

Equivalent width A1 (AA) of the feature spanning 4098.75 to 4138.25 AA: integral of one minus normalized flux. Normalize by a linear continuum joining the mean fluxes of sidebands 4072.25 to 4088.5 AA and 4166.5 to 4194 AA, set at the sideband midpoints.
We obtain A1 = 4.3 AA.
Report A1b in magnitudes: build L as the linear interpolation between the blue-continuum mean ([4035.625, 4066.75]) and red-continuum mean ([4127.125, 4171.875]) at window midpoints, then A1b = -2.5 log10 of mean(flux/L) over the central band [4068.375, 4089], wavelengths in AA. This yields 0.08 mag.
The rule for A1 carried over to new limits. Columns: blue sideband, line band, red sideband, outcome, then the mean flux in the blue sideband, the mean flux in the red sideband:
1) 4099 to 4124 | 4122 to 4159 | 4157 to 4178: -4.6 AA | 19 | 24.4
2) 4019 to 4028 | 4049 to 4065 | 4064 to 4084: 0.0 AA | 26.7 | 23.3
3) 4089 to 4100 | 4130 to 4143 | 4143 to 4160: -1.9 AA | 19.7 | 23.7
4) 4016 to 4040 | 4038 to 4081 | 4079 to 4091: 1.1 AA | 25.6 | 23.8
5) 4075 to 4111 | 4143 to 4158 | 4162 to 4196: -0.2 AA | 19.9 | 24.8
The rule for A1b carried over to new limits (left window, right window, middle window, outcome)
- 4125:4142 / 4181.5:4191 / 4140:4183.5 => 0.06 mag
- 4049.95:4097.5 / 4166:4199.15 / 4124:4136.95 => -0.03 mag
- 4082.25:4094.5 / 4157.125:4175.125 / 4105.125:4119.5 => 0.18 mag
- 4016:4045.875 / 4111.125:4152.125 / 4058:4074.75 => 0.03 mag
